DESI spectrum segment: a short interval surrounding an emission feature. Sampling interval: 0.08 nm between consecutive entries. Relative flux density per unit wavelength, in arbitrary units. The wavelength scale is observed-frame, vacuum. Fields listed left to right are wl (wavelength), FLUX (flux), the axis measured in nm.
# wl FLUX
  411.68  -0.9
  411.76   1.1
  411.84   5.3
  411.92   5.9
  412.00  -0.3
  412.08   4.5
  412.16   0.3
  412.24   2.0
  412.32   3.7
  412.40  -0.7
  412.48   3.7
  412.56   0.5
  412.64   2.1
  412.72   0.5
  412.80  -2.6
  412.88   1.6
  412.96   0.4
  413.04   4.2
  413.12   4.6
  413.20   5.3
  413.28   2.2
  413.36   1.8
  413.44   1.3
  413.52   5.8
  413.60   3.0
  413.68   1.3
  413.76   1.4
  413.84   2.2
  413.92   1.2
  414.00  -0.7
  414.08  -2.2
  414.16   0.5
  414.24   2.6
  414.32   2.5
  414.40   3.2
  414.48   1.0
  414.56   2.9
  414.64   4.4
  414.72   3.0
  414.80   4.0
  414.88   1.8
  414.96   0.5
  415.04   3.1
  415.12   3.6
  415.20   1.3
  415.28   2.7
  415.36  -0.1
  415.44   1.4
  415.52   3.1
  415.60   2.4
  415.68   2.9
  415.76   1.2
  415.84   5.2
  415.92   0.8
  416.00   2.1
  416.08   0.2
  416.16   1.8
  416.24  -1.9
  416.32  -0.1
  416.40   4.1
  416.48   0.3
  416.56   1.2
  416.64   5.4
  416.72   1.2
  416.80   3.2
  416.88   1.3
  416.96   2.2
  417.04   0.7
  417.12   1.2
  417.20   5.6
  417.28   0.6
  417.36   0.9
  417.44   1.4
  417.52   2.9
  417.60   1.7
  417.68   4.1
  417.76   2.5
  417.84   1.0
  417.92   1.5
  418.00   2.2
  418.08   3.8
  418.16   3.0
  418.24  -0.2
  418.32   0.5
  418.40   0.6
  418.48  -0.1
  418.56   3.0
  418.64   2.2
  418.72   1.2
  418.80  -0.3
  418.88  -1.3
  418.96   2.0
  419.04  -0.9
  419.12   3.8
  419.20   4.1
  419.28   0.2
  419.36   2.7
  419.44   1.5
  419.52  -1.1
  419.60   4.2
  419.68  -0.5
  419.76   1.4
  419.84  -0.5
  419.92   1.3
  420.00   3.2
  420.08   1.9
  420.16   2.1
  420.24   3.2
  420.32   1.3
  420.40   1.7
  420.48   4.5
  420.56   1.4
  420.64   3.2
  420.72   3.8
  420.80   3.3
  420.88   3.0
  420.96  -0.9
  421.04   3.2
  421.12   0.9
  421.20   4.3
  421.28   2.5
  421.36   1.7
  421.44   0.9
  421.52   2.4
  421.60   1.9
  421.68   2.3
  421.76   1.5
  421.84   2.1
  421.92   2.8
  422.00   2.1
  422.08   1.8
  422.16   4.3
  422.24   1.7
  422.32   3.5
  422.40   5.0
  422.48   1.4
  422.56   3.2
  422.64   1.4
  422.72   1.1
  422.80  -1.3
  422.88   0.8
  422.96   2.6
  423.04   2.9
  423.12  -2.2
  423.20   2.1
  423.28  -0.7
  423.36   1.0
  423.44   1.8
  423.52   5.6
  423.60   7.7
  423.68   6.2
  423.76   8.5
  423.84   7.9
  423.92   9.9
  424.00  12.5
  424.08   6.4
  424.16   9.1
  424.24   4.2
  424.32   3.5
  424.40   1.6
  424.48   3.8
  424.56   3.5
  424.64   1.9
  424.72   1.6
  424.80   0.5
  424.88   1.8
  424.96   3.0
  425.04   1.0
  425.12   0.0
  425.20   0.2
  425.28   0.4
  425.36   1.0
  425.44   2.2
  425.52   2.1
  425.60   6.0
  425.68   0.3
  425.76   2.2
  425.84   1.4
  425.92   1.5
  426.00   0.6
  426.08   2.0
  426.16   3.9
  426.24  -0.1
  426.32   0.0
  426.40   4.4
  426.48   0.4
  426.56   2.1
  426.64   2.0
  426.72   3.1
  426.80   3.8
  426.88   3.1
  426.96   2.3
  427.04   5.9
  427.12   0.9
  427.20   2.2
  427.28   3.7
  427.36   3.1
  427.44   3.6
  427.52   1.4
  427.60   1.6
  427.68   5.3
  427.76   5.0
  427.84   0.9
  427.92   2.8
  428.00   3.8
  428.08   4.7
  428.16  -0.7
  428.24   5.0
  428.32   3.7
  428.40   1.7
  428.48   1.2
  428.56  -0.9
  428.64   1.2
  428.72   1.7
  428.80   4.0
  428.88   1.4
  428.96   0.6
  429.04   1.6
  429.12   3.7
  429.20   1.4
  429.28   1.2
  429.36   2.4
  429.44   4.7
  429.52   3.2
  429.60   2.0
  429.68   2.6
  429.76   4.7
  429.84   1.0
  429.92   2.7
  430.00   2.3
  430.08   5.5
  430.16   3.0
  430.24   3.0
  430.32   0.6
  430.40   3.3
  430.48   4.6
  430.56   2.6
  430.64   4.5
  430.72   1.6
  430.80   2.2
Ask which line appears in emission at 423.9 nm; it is [O II]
